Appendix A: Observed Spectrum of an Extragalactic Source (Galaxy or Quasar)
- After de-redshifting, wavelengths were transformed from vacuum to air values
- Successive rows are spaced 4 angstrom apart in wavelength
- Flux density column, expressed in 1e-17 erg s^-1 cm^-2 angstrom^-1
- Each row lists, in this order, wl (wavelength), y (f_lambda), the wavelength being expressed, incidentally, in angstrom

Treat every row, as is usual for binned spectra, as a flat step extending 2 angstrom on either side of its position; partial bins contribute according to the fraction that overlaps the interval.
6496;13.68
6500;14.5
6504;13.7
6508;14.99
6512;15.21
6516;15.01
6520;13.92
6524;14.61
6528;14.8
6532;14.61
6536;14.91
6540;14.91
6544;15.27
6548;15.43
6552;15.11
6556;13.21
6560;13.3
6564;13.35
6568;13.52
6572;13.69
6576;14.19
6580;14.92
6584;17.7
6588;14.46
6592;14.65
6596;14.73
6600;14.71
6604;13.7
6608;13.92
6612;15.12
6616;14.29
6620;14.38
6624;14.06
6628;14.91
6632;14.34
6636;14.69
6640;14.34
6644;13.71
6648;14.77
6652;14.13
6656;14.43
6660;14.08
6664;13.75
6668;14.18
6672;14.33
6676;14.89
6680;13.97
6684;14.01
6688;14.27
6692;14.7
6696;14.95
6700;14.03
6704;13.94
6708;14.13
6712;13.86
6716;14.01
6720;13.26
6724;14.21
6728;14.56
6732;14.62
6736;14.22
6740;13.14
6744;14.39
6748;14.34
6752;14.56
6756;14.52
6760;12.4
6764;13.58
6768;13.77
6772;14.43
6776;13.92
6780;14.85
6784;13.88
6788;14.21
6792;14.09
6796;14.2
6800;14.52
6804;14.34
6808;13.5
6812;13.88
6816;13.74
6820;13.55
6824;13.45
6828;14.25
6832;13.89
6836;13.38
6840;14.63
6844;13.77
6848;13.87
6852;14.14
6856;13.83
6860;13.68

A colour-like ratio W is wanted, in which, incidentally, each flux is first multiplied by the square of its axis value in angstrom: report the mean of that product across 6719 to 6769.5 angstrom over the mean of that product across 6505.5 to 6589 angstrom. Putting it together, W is 1.01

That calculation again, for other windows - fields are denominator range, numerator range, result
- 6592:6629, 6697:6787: 1.01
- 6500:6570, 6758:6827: 1.04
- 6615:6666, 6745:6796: 1.02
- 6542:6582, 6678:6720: 1.04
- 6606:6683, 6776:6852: 1.03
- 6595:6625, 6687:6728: 1.01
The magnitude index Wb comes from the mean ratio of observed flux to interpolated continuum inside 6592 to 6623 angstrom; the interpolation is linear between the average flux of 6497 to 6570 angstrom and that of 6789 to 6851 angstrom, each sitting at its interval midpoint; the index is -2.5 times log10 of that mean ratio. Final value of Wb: -0.01 mag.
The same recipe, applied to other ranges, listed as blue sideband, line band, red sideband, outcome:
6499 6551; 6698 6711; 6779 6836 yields 0.02 mag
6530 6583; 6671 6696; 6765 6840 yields -0.02 mag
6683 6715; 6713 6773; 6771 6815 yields 0.02 mag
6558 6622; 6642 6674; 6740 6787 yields 0.01 mag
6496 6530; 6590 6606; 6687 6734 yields 0.00 mag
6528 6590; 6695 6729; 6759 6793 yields 0.00 mag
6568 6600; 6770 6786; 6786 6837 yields -0.02 mag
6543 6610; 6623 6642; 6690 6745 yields -0.01 mag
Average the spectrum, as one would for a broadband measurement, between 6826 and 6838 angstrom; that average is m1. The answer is 13.8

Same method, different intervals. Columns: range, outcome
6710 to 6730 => 14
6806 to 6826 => 13.6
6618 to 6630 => 14.5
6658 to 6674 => 14.1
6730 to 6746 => 14.1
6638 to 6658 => 14.3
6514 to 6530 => 14.6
